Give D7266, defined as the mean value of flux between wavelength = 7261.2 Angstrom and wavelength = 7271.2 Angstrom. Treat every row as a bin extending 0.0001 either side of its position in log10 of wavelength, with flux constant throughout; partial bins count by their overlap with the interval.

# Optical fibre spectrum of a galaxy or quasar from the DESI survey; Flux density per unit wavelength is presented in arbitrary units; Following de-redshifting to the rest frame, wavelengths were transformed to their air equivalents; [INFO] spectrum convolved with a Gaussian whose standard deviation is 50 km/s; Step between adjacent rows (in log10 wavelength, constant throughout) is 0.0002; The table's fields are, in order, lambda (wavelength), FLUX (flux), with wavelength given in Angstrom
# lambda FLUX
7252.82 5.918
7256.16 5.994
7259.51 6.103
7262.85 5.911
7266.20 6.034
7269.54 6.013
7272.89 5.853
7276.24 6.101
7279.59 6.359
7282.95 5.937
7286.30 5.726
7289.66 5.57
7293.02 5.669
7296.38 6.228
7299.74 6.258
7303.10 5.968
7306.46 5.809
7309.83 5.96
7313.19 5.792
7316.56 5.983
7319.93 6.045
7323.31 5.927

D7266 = 5.99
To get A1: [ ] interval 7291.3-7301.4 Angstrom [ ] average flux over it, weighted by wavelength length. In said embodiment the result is 6.05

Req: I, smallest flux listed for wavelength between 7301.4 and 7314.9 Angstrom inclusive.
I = 5.792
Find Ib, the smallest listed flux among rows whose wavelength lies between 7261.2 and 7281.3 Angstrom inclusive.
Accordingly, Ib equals 5.853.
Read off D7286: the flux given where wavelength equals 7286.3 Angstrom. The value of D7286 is 5.726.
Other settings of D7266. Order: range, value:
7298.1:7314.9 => 5.96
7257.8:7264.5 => 6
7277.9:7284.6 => 6.14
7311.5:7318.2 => 5.89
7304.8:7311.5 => 5.88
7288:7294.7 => 5.62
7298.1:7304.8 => 6.12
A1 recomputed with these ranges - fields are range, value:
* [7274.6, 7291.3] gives 5.94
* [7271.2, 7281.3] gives 6.1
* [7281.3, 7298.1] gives 5.83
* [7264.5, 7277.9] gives 6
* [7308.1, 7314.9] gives 5.88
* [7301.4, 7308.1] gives 5.9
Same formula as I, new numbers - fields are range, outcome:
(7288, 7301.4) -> 5.57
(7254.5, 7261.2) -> 5.994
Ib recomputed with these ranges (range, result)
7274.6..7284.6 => 5.937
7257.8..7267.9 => 5.911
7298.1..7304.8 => 5.968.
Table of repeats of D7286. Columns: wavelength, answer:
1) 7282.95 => 5.937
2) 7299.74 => 6.258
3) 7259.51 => 6.103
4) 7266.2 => 6.034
